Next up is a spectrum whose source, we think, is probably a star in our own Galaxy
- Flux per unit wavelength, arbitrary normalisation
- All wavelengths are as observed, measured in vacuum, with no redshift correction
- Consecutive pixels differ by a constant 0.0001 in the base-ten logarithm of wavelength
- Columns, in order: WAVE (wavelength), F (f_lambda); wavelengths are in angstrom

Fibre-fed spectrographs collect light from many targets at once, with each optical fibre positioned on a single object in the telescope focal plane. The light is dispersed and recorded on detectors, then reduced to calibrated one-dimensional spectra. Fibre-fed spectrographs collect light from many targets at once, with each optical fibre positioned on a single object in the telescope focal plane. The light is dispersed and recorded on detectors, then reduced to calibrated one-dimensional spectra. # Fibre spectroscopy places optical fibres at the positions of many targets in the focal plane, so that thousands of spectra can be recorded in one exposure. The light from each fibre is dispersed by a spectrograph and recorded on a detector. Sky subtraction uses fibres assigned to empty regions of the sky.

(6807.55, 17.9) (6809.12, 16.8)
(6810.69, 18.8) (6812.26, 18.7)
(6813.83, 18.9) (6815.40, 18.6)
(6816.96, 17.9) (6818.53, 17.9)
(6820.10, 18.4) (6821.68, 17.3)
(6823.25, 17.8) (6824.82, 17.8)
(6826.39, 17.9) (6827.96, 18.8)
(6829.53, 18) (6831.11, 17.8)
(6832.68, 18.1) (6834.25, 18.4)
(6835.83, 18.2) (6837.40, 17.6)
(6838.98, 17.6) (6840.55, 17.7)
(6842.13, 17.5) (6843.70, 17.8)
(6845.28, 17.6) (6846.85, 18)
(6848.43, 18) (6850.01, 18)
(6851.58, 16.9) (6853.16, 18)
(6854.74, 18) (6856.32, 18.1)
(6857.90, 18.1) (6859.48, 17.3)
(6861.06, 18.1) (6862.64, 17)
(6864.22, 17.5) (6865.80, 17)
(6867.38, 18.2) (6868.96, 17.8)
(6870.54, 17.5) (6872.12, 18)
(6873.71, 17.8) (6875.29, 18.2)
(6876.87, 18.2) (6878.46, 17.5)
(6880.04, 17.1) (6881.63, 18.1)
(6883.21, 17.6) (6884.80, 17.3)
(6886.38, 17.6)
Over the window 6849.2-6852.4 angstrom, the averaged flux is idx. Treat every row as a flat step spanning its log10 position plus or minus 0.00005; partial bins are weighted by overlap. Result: 17.5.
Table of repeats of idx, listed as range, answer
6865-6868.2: 17.6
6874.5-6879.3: 18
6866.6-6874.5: 17.9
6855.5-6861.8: 17.9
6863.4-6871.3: 17.6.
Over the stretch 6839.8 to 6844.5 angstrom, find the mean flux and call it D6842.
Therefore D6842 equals 17.7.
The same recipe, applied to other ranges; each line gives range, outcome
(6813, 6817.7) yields 18.5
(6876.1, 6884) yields 17.7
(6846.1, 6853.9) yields 17.8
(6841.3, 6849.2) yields 17.8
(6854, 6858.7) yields 18.1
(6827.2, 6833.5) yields 18.2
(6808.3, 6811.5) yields 17.8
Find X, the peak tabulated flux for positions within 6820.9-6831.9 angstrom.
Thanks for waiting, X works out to 18.8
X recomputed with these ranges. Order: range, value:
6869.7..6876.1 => 18.2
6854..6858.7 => 18.1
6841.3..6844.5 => 17.8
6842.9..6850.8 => 18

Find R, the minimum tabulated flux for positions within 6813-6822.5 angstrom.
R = 17.3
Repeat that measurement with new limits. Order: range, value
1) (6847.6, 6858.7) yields 16.9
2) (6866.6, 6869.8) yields 17.8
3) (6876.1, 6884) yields 17.1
